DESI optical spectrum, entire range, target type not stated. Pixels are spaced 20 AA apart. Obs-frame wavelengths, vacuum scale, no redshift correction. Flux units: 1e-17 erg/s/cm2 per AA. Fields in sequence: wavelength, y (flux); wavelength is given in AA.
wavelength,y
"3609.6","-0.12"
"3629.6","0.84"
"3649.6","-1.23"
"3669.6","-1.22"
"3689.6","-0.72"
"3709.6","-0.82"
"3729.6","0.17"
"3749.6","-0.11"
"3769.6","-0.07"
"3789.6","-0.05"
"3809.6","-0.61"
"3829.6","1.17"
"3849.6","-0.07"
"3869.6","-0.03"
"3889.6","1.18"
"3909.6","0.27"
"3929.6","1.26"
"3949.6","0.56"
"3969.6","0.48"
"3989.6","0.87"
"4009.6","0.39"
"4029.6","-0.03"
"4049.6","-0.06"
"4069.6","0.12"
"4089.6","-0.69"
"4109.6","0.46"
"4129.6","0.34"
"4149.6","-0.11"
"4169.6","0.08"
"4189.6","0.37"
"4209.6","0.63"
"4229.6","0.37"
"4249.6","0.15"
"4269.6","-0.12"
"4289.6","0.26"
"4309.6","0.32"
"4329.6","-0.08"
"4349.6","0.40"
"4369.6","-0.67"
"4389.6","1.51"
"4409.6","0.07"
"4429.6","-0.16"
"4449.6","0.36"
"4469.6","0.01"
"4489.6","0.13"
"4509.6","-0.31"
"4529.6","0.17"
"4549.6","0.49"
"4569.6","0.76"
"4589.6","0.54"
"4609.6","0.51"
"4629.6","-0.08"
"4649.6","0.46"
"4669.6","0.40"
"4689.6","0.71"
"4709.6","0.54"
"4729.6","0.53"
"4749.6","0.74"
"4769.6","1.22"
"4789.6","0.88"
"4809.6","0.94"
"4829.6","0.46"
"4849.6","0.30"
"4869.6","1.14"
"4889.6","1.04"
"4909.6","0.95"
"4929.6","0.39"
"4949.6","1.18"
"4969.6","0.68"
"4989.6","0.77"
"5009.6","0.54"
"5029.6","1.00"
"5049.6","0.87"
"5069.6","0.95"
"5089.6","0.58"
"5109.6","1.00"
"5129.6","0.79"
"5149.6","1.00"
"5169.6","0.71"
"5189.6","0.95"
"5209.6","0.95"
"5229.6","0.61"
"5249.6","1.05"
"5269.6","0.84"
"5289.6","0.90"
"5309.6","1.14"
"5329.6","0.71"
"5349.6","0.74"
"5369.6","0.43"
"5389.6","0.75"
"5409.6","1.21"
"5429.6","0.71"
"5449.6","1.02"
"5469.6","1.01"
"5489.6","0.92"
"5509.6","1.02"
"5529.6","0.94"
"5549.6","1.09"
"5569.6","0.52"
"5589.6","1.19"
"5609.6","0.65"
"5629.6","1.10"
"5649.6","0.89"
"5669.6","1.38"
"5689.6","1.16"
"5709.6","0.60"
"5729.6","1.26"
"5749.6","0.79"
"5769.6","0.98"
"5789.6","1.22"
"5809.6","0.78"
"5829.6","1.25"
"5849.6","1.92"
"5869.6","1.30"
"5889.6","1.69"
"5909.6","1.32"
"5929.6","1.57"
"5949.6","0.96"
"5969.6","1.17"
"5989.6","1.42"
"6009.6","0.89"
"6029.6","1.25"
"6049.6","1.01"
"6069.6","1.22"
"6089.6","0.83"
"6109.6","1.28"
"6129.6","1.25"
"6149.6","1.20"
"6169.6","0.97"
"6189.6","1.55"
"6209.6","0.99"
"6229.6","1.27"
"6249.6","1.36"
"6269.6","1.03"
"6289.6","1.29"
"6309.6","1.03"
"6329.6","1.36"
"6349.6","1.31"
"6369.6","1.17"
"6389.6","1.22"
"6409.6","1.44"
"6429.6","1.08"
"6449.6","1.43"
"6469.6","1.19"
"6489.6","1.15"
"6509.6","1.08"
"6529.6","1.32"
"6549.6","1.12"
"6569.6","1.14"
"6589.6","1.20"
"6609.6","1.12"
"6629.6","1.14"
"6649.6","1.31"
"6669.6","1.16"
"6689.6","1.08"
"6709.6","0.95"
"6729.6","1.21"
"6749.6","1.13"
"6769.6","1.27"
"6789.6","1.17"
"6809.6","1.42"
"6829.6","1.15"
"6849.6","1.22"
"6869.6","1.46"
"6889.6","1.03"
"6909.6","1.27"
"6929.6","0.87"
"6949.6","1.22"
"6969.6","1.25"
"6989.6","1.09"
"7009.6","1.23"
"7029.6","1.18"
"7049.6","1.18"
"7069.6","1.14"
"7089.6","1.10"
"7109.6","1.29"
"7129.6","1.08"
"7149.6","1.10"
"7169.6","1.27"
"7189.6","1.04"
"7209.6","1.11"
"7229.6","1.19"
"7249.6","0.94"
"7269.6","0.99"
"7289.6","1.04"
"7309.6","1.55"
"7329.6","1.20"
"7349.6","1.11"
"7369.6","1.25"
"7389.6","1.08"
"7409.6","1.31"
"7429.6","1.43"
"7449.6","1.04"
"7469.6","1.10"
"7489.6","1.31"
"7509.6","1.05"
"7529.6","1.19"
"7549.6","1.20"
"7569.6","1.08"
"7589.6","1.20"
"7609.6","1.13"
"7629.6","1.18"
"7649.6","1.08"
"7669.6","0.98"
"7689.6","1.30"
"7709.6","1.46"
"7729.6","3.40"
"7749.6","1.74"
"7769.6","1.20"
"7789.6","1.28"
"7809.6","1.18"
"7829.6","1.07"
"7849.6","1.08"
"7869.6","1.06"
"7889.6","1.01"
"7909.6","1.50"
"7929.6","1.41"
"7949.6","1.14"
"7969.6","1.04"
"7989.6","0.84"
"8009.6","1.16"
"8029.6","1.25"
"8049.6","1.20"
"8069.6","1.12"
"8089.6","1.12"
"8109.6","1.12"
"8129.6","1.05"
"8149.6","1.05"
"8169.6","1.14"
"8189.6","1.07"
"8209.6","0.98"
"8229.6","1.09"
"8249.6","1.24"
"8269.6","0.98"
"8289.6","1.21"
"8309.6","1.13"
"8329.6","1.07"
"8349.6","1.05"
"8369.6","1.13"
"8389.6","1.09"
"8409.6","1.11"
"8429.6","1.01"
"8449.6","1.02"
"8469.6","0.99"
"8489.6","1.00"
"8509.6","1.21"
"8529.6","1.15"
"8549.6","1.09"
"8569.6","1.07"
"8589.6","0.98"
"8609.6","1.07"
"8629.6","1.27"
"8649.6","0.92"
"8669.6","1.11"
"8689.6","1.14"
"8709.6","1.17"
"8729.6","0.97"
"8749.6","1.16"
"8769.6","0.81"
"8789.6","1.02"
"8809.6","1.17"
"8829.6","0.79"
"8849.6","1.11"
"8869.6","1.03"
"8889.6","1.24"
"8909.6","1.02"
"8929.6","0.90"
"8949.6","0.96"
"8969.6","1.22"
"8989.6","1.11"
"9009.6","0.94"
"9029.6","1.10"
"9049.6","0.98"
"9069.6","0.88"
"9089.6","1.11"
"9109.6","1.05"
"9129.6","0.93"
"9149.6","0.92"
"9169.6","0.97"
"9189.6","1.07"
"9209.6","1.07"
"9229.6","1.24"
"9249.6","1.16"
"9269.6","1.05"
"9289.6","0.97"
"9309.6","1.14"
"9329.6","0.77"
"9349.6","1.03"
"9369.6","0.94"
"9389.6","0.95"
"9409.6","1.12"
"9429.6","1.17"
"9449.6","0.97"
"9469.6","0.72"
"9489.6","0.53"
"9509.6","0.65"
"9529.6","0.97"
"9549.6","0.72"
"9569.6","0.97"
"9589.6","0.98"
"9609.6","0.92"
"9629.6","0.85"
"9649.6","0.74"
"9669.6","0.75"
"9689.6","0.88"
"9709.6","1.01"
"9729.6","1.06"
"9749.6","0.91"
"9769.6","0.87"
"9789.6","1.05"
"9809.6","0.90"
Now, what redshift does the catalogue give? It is 0.177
